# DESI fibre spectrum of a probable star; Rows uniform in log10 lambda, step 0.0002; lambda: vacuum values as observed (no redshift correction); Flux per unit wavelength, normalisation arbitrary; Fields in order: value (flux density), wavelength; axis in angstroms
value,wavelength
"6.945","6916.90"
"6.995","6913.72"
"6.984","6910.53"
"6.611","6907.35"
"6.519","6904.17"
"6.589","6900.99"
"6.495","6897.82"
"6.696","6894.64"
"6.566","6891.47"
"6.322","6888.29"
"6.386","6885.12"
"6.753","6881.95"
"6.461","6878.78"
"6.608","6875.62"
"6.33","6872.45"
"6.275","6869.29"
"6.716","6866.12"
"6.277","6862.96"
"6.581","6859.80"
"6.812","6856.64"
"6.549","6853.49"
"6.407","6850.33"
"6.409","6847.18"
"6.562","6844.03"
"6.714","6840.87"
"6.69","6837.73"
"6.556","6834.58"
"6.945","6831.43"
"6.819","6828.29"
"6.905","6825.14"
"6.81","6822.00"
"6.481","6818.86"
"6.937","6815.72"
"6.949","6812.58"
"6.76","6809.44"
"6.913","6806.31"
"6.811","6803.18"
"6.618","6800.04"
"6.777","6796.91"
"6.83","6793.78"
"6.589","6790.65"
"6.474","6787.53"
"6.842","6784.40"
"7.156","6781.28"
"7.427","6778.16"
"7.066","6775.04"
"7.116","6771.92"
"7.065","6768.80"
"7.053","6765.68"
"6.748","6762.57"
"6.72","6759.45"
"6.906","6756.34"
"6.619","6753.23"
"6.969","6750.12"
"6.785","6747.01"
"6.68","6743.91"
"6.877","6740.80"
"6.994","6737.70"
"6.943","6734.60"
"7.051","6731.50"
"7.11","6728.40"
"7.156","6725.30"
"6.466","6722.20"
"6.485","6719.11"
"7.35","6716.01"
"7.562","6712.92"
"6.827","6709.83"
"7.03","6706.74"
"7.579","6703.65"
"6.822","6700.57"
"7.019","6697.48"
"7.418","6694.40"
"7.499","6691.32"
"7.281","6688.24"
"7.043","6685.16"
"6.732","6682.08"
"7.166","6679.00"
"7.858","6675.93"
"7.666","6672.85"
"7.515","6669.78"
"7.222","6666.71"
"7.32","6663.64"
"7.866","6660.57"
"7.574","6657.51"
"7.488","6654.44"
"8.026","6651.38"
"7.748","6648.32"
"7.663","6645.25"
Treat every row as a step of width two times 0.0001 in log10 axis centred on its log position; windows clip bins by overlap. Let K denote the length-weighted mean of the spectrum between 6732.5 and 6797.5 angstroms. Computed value 6.89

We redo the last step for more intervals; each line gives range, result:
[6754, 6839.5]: 6.85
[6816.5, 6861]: 6.67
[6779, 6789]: 6.87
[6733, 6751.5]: 6.88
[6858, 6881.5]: 6.48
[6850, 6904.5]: 6.52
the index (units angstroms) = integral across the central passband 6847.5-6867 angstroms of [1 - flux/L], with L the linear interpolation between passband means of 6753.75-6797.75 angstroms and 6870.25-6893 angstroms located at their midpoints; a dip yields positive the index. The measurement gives 0.1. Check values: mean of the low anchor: 6.91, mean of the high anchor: 6.48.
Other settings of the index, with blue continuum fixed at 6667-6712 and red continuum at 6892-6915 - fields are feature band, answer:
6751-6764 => 0.6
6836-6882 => 1.8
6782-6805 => 0.8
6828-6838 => 0.2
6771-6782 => -0.3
